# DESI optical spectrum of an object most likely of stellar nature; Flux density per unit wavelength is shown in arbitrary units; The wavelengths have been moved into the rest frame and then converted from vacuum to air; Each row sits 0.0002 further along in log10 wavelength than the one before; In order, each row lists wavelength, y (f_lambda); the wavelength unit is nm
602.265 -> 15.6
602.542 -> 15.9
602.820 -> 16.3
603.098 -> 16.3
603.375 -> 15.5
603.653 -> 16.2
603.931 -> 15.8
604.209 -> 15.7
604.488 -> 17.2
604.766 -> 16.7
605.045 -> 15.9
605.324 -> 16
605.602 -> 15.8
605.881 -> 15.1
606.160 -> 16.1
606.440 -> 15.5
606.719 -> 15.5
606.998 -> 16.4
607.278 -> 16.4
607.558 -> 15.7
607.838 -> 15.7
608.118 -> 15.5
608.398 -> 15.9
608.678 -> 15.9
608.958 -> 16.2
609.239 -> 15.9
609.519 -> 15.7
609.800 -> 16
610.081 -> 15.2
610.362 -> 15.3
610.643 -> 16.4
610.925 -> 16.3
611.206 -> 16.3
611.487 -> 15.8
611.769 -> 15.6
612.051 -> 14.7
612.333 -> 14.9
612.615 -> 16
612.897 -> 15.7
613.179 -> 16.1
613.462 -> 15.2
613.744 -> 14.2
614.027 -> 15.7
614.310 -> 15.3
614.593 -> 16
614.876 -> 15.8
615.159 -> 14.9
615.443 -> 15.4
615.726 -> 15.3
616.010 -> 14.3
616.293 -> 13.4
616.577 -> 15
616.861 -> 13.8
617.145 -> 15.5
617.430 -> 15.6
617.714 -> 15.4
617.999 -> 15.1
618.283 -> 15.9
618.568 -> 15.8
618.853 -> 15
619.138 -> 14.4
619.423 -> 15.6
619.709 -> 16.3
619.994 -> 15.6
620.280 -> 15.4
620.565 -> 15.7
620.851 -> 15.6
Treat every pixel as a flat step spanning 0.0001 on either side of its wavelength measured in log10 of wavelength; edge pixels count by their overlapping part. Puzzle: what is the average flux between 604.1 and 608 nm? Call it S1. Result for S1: 16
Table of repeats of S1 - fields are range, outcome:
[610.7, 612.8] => 15.7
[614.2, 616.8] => 15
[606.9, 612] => 15.9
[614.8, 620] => 15.1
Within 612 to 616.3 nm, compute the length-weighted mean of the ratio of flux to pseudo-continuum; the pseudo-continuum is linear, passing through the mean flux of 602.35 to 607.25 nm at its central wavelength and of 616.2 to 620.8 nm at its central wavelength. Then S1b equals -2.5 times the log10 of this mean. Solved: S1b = 0.017 mag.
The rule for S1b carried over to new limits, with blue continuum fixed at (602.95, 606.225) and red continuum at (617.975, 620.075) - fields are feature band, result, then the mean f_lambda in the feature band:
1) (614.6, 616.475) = 0.048 mag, 14.9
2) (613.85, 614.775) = 0.003 mag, 15.6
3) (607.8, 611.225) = -0.001 mag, 15.9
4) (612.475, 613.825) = 0.014 mag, 15.5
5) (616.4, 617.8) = 0.039 mag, 15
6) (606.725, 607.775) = -0.008 mag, 16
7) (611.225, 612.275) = 0.022 mag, 15.4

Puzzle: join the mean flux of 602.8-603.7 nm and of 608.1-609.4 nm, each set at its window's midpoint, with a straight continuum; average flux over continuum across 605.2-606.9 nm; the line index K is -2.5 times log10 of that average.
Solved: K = 0.02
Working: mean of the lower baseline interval 16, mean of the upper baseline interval 15.9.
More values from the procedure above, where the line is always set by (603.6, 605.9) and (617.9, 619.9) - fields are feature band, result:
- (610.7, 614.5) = 0.01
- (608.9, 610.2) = 0.01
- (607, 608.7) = 0.00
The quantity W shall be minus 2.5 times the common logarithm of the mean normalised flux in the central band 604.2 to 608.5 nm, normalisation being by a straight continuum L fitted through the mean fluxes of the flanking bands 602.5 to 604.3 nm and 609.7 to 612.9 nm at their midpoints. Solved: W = -0.01 mag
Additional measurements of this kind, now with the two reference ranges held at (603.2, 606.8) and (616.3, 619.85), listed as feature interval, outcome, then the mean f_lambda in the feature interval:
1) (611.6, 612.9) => 0.013 mag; 15.4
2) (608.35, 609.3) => -0.018 mag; 16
